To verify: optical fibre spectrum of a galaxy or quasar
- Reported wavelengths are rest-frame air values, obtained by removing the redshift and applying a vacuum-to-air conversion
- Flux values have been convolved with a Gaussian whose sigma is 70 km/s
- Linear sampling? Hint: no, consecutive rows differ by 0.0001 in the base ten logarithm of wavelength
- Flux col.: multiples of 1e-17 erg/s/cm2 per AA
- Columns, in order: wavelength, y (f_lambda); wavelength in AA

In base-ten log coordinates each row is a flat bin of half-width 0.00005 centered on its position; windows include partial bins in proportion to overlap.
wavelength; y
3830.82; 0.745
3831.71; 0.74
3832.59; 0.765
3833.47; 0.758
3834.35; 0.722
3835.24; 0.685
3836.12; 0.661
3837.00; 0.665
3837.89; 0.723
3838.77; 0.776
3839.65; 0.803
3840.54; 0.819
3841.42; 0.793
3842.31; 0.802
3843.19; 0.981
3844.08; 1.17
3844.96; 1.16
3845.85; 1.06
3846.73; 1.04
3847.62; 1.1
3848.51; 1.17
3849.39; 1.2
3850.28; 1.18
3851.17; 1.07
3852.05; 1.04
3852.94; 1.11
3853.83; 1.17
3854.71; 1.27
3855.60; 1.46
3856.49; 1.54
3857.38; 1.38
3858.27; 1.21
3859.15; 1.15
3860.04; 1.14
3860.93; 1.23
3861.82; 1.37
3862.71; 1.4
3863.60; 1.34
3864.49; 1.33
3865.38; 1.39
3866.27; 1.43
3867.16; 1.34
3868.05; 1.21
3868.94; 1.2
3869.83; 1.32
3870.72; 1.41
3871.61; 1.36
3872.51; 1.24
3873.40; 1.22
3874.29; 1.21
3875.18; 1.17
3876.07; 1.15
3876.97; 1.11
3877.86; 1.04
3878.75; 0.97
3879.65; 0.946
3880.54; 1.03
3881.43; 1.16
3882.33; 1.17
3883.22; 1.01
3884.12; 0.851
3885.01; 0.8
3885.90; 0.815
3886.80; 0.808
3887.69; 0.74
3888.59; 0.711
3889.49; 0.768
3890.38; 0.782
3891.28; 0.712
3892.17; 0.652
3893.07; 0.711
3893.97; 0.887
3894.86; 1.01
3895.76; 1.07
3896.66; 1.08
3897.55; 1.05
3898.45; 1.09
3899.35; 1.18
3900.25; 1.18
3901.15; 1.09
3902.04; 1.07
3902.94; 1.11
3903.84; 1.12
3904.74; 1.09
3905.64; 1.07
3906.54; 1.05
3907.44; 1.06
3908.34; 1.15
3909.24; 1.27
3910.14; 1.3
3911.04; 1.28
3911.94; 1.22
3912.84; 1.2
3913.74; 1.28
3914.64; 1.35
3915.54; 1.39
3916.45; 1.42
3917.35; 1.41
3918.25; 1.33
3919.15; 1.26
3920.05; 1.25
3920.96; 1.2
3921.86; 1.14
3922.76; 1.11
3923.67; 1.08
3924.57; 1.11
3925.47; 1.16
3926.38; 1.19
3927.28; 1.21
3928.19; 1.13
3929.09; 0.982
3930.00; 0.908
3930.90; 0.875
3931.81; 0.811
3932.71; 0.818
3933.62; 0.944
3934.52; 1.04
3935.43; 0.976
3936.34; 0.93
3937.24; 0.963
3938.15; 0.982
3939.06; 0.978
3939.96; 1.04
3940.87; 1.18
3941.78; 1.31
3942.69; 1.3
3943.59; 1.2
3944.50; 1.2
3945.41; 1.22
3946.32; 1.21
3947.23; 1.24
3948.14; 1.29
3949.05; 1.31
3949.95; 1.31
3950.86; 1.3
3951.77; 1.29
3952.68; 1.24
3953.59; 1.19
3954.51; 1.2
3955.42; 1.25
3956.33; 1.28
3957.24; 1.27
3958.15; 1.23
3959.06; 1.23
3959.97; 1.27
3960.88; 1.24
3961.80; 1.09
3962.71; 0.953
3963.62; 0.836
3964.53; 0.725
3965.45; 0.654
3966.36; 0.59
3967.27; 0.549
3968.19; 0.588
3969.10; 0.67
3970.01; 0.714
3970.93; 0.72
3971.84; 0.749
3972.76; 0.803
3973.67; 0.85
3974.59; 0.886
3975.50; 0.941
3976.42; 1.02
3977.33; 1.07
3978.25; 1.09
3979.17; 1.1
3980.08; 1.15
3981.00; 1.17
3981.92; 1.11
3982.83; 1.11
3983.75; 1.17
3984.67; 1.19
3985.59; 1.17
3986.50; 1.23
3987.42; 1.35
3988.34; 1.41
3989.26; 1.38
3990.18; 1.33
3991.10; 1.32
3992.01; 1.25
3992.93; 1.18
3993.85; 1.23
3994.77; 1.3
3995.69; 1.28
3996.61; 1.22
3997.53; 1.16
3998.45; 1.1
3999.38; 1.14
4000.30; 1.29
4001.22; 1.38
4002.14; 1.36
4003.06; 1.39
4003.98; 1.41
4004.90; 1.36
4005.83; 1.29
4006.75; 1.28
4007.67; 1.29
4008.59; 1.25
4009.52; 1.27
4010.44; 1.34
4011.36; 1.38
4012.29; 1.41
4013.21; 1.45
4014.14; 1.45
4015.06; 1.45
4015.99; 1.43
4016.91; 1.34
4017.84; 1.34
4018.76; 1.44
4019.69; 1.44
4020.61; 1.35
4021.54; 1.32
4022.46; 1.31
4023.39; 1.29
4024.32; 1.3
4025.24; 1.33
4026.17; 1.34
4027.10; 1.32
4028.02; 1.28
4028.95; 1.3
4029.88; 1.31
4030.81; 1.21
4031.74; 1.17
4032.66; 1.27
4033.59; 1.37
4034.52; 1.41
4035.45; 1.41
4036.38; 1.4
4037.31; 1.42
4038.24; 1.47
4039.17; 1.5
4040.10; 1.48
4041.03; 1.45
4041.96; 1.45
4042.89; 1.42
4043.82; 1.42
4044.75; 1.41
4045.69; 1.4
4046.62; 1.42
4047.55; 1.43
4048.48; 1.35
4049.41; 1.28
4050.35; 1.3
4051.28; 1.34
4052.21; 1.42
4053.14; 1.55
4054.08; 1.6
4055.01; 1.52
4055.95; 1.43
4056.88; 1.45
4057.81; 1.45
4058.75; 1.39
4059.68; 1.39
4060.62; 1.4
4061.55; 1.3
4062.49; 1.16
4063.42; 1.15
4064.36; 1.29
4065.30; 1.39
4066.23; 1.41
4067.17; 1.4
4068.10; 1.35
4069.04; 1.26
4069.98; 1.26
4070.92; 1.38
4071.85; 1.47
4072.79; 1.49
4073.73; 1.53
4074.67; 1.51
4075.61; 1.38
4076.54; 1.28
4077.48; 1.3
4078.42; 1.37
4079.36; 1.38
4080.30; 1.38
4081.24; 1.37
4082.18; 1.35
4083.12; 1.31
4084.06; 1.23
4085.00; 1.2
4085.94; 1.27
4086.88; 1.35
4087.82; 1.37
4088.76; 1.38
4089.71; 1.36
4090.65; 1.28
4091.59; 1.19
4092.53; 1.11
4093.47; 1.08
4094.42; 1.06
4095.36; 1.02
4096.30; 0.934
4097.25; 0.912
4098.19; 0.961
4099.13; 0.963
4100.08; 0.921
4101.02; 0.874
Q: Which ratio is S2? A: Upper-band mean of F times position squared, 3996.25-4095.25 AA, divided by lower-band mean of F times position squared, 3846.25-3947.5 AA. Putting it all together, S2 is 1.29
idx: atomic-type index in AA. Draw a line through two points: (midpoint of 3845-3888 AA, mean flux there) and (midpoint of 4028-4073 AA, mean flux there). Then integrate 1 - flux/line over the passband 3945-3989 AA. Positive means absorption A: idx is 7.4 AA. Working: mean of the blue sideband 1.17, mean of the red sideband 1.38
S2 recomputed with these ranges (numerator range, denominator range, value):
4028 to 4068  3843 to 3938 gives 1.34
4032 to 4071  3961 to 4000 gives 1.38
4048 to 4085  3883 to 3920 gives 1.40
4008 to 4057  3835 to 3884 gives 1.33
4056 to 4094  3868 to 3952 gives 1.32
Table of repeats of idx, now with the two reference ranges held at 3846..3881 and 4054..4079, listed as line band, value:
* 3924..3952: 3.7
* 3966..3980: 5.1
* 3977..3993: 1.3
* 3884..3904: 5.2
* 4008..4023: -0.4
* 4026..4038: 0.2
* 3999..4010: 0.2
